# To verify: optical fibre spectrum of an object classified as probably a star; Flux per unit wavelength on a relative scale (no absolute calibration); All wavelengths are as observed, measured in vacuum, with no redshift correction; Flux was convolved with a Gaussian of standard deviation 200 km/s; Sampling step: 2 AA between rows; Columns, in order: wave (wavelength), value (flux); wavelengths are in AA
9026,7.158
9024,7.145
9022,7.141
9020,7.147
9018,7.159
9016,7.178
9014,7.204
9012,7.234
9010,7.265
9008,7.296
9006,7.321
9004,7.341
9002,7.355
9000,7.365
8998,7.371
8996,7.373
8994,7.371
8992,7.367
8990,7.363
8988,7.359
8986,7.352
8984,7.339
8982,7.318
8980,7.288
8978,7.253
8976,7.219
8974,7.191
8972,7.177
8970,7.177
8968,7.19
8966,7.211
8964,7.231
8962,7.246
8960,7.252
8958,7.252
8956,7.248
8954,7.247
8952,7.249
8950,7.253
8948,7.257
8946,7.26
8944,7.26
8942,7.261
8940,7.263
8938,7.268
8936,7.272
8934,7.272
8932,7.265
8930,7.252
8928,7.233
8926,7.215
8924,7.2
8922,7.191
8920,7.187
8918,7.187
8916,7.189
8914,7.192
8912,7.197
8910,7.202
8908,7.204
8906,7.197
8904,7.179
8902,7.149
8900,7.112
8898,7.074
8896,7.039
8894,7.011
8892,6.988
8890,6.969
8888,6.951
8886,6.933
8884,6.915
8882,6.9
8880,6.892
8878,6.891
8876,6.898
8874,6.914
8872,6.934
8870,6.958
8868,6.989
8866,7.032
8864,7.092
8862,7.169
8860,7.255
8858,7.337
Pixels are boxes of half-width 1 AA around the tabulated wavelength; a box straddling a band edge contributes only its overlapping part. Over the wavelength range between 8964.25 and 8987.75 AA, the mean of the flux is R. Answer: 7.25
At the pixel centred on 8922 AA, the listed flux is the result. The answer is 7.191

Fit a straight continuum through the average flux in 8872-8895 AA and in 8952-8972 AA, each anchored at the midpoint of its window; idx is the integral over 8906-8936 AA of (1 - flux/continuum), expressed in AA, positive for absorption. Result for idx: -0.6 AA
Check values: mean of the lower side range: 6.93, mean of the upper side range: 7.23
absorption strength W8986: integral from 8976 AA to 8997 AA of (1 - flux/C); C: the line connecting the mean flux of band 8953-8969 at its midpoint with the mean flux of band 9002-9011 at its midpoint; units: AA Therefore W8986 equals -0.2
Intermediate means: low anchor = 7.23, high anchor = 7.31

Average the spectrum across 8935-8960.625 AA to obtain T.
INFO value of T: 7.26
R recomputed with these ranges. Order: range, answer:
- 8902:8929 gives 7.2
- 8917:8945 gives 7.24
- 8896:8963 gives 7.22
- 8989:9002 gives 7.37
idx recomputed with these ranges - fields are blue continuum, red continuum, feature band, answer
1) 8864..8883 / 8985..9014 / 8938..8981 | -0.17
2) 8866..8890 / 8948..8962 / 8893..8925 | -0.44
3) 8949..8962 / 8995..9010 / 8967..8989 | 0.10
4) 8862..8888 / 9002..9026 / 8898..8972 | -1.56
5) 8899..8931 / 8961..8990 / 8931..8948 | -0.11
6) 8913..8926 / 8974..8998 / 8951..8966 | 0.05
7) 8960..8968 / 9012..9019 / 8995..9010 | -0.30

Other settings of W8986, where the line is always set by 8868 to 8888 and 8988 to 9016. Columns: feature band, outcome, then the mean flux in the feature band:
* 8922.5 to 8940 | -0.4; 7.25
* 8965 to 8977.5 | 0.0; 7.2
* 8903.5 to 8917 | -0.3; 7.19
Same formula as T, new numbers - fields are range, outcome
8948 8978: 7.23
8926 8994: 7.26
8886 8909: 7.07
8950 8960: 7.25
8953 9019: 7.28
